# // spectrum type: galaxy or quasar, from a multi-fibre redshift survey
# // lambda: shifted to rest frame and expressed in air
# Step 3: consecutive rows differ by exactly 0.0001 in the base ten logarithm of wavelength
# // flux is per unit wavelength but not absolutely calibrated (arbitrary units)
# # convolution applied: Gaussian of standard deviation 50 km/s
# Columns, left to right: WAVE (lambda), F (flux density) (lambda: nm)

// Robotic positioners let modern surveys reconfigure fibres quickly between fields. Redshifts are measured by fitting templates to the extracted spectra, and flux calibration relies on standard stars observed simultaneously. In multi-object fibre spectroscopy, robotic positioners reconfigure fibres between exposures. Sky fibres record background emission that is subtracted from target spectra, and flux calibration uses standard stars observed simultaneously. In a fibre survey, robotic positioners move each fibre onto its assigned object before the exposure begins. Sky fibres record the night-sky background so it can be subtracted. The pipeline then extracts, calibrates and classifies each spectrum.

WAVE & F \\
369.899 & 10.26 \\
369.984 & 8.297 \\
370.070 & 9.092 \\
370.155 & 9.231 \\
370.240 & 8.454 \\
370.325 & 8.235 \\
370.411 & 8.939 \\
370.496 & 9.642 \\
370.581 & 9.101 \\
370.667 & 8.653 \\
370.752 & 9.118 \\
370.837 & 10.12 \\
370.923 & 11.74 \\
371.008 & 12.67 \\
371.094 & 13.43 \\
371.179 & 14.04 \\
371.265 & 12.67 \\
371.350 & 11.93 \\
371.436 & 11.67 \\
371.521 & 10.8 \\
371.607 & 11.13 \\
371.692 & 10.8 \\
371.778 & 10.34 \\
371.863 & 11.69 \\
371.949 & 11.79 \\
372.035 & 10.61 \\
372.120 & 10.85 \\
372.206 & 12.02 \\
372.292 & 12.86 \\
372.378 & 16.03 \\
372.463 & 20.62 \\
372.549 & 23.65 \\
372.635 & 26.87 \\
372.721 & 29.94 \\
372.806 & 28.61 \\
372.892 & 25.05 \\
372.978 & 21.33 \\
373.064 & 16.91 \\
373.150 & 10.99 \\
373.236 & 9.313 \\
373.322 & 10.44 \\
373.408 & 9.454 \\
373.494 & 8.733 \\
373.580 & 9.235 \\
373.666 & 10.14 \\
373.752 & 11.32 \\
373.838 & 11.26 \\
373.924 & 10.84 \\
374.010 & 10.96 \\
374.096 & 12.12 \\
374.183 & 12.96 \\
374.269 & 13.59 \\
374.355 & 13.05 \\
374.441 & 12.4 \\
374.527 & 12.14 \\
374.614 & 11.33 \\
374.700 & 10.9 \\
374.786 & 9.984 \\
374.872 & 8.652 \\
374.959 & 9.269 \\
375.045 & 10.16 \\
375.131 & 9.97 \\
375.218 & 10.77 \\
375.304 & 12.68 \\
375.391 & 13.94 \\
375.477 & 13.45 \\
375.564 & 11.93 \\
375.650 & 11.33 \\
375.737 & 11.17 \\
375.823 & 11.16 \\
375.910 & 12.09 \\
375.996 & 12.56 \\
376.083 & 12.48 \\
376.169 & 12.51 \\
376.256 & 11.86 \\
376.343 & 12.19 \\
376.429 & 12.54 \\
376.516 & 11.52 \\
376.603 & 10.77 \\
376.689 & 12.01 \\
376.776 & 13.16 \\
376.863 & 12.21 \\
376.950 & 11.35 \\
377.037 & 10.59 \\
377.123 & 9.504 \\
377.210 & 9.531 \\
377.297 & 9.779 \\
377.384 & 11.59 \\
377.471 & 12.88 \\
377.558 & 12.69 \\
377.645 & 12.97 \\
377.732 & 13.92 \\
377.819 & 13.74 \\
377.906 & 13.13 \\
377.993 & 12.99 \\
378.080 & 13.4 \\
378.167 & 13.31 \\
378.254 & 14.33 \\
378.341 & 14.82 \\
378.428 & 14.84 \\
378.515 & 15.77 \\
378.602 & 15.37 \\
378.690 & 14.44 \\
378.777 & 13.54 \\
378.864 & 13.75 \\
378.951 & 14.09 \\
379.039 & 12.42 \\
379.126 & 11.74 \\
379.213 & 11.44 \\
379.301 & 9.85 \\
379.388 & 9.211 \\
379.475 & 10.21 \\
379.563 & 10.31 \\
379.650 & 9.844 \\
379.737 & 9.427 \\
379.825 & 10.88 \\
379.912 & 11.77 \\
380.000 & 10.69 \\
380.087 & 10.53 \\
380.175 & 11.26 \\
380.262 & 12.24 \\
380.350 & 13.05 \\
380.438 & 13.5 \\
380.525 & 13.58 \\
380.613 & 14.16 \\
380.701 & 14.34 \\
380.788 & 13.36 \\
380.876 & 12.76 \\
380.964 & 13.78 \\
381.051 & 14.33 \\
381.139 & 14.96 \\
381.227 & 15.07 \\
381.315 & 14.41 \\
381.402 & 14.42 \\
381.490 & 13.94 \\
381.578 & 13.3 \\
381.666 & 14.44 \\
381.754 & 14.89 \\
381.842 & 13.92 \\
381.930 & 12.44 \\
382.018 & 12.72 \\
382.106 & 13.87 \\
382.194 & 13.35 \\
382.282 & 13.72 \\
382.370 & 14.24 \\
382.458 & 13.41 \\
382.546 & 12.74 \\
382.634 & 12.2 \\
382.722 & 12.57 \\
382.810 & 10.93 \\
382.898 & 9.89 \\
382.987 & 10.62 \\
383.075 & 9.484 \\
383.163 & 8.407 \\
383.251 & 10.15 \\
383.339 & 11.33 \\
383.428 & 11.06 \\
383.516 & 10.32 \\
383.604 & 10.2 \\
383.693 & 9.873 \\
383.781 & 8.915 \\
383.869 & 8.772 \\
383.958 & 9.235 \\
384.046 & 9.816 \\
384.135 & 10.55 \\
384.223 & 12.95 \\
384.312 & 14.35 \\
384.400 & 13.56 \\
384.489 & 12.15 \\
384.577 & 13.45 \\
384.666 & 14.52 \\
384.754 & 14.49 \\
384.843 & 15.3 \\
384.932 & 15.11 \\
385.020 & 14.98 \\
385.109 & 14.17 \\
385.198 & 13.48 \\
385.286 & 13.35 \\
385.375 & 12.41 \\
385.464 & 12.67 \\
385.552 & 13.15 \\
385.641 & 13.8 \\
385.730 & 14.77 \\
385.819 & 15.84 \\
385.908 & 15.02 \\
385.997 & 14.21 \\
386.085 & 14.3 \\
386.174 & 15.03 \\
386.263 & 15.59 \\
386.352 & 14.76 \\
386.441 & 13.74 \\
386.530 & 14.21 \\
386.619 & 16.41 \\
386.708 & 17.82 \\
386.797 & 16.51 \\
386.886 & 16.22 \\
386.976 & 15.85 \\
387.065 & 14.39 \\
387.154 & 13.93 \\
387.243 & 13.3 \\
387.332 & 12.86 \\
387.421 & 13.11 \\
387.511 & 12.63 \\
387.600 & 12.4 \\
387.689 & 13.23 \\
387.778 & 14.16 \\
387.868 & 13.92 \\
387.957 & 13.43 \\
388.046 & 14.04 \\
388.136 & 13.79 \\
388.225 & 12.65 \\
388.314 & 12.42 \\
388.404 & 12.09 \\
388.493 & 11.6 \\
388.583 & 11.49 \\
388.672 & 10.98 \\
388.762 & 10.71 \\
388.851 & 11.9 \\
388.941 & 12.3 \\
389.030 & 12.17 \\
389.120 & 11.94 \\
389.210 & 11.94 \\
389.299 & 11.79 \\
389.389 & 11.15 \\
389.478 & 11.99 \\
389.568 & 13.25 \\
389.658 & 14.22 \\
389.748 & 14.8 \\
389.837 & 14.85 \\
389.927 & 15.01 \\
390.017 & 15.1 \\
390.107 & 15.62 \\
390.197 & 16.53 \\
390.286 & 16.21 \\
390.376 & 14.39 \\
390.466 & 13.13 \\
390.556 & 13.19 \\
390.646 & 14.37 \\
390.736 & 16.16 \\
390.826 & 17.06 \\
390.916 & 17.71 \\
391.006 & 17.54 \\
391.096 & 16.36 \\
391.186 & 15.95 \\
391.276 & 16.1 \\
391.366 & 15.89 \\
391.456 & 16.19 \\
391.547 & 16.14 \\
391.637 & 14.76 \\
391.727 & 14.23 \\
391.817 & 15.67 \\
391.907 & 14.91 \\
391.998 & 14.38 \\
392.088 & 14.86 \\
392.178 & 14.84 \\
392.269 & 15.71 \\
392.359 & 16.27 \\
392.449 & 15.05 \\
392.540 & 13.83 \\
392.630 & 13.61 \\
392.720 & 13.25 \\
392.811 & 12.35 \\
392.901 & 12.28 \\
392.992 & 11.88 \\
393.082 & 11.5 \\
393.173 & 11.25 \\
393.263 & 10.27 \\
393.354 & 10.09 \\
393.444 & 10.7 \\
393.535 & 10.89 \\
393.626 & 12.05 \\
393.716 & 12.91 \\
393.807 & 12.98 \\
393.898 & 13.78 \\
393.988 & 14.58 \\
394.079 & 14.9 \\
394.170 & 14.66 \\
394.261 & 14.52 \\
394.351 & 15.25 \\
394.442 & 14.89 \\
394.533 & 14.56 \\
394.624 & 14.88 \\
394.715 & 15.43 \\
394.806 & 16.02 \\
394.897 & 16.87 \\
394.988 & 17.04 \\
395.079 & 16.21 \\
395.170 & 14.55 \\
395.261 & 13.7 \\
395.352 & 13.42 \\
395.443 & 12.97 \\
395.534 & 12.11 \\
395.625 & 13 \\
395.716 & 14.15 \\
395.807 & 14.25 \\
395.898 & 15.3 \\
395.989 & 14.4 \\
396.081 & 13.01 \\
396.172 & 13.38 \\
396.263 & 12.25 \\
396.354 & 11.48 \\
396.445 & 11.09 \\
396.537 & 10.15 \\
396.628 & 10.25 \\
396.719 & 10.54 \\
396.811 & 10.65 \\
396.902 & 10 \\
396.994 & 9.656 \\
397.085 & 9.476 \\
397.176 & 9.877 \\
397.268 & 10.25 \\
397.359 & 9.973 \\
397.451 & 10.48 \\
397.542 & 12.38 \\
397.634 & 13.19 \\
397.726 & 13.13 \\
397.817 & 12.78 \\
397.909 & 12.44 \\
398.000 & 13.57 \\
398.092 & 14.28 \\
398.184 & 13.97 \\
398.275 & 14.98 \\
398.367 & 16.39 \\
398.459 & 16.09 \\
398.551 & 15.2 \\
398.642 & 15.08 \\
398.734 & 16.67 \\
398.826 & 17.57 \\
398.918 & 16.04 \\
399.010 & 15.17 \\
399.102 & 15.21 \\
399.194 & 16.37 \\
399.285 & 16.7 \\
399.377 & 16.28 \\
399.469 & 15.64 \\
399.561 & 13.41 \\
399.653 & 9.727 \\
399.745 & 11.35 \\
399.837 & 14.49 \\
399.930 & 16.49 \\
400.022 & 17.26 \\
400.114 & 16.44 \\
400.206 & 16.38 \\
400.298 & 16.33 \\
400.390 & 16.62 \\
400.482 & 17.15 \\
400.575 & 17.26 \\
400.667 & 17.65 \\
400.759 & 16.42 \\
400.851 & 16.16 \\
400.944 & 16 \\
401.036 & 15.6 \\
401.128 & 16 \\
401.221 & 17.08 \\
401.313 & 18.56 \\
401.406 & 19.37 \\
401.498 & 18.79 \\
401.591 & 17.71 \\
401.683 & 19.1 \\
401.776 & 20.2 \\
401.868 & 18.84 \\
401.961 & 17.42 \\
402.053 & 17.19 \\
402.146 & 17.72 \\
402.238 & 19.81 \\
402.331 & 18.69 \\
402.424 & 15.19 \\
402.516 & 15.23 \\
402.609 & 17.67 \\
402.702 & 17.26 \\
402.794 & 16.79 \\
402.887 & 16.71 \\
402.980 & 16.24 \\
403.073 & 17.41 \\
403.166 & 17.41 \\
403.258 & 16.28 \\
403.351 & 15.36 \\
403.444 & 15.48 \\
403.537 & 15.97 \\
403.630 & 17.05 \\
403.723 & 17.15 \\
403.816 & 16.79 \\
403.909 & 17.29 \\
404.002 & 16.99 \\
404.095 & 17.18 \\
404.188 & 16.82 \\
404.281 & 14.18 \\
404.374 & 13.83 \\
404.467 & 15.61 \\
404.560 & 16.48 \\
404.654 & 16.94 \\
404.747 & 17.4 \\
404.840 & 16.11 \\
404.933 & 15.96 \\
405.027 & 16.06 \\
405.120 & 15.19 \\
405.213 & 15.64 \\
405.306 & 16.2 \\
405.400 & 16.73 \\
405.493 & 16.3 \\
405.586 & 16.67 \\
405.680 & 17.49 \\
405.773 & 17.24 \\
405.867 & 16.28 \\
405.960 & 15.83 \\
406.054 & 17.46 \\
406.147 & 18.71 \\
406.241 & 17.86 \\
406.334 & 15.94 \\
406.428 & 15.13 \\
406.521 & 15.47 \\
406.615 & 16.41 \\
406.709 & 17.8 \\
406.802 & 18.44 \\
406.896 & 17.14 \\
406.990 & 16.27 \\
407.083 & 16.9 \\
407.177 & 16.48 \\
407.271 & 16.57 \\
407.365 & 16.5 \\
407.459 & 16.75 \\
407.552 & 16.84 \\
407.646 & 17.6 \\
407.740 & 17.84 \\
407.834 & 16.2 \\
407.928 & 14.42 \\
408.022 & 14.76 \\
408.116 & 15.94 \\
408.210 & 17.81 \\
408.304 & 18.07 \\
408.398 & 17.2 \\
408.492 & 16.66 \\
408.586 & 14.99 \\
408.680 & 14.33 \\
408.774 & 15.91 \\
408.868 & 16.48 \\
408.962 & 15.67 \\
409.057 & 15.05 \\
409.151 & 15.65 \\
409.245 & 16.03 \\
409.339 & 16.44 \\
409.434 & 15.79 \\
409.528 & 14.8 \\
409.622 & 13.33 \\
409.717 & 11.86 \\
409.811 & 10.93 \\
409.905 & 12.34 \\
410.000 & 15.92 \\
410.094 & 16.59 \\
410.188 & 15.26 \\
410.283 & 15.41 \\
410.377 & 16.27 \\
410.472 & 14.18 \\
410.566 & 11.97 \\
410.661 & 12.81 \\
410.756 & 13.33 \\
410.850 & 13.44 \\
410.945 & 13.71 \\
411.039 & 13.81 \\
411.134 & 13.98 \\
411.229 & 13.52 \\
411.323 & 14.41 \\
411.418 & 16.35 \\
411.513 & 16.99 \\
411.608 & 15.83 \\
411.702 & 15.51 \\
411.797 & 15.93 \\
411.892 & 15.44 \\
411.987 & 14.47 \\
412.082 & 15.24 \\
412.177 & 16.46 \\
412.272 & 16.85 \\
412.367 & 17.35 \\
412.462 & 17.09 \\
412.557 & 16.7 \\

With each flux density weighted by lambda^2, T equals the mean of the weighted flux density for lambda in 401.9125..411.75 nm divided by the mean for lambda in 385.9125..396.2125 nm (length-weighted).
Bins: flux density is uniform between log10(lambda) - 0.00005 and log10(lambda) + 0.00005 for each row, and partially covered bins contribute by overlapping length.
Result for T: 1.23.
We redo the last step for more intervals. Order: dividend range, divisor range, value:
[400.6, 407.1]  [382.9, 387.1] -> 1.41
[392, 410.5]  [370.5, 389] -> 1.32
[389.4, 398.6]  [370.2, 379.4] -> 1.20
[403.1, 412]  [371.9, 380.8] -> 1.45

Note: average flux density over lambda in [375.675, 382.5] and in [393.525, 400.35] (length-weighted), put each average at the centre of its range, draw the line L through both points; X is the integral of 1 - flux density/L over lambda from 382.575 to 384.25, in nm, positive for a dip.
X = 0.332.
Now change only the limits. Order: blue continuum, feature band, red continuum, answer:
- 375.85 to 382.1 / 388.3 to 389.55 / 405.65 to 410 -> 0.19 nm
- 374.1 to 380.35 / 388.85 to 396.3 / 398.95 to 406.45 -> 0.30 nm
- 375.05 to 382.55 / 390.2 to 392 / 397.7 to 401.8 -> -0.13 nm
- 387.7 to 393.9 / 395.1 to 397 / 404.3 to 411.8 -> 0.24 nm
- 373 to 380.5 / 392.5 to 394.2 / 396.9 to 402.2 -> 0.22 nm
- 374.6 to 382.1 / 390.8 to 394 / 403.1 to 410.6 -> 0.02 nm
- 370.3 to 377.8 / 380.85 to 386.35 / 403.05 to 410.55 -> 0.27 nm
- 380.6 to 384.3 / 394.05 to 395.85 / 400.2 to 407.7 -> 0.03 nm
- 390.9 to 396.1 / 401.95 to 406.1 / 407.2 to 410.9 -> -0.45 nm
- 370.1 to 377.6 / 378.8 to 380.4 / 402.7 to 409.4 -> 0.22 nm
